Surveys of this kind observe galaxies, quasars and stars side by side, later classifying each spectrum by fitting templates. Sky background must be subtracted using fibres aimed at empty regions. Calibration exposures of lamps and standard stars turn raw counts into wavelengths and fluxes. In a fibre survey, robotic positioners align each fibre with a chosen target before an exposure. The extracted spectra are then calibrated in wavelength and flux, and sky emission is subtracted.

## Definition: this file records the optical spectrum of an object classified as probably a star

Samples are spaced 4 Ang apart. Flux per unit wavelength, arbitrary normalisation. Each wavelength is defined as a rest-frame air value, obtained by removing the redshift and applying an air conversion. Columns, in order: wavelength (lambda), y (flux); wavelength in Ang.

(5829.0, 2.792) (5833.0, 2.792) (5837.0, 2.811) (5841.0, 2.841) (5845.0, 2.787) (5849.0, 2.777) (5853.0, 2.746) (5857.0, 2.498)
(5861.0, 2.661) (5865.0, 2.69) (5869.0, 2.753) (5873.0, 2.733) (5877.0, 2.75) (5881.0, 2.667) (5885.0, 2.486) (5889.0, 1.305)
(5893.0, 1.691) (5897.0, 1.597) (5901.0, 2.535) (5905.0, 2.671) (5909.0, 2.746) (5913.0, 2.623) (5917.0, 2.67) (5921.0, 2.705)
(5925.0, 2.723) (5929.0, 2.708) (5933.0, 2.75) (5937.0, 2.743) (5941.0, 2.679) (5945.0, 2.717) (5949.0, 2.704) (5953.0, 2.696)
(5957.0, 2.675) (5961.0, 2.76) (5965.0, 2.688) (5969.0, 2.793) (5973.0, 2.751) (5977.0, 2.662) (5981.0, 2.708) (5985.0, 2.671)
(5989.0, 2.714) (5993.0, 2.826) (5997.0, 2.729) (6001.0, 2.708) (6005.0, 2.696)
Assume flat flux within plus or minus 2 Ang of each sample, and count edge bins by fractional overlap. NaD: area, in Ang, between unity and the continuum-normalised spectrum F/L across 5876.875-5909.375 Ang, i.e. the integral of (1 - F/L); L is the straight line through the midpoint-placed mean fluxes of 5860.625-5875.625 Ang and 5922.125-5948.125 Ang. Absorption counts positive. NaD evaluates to 5.9 Ang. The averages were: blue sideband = 2.72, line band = 2.22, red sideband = 2.72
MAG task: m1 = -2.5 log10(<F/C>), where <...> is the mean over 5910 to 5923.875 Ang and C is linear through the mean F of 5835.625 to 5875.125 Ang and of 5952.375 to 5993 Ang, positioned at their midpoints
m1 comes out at 0.019 mag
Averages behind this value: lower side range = 2.73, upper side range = 2.72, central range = 2.68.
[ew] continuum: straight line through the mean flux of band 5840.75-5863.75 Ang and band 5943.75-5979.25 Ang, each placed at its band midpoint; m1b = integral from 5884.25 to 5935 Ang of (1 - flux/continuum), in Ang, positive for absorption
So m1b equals 5.9 Ang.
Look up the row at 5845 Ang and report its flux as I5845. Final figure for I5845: 2.787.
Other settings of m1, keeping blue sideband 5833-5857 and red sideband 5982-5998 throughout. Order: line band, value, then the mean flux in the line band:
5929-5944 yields 0.010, 2.72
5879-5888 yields 0.135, 2.44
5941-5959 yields 0.019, 2.7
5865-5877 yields 0.010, 2.74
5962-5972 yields -0.002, 2.74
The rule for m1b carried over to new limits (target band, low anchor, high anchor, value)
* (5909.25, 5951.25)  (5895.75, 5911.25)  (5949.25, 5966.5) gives -2.30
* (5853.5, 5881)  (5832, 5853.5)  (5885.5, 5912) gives -2.01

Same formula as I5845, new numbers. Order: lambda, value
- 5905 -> 2.671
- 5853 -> 2.746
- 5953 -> 2.696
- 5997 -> 2.729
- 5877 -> 2.75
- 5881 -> 2.667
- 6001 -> 2.708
